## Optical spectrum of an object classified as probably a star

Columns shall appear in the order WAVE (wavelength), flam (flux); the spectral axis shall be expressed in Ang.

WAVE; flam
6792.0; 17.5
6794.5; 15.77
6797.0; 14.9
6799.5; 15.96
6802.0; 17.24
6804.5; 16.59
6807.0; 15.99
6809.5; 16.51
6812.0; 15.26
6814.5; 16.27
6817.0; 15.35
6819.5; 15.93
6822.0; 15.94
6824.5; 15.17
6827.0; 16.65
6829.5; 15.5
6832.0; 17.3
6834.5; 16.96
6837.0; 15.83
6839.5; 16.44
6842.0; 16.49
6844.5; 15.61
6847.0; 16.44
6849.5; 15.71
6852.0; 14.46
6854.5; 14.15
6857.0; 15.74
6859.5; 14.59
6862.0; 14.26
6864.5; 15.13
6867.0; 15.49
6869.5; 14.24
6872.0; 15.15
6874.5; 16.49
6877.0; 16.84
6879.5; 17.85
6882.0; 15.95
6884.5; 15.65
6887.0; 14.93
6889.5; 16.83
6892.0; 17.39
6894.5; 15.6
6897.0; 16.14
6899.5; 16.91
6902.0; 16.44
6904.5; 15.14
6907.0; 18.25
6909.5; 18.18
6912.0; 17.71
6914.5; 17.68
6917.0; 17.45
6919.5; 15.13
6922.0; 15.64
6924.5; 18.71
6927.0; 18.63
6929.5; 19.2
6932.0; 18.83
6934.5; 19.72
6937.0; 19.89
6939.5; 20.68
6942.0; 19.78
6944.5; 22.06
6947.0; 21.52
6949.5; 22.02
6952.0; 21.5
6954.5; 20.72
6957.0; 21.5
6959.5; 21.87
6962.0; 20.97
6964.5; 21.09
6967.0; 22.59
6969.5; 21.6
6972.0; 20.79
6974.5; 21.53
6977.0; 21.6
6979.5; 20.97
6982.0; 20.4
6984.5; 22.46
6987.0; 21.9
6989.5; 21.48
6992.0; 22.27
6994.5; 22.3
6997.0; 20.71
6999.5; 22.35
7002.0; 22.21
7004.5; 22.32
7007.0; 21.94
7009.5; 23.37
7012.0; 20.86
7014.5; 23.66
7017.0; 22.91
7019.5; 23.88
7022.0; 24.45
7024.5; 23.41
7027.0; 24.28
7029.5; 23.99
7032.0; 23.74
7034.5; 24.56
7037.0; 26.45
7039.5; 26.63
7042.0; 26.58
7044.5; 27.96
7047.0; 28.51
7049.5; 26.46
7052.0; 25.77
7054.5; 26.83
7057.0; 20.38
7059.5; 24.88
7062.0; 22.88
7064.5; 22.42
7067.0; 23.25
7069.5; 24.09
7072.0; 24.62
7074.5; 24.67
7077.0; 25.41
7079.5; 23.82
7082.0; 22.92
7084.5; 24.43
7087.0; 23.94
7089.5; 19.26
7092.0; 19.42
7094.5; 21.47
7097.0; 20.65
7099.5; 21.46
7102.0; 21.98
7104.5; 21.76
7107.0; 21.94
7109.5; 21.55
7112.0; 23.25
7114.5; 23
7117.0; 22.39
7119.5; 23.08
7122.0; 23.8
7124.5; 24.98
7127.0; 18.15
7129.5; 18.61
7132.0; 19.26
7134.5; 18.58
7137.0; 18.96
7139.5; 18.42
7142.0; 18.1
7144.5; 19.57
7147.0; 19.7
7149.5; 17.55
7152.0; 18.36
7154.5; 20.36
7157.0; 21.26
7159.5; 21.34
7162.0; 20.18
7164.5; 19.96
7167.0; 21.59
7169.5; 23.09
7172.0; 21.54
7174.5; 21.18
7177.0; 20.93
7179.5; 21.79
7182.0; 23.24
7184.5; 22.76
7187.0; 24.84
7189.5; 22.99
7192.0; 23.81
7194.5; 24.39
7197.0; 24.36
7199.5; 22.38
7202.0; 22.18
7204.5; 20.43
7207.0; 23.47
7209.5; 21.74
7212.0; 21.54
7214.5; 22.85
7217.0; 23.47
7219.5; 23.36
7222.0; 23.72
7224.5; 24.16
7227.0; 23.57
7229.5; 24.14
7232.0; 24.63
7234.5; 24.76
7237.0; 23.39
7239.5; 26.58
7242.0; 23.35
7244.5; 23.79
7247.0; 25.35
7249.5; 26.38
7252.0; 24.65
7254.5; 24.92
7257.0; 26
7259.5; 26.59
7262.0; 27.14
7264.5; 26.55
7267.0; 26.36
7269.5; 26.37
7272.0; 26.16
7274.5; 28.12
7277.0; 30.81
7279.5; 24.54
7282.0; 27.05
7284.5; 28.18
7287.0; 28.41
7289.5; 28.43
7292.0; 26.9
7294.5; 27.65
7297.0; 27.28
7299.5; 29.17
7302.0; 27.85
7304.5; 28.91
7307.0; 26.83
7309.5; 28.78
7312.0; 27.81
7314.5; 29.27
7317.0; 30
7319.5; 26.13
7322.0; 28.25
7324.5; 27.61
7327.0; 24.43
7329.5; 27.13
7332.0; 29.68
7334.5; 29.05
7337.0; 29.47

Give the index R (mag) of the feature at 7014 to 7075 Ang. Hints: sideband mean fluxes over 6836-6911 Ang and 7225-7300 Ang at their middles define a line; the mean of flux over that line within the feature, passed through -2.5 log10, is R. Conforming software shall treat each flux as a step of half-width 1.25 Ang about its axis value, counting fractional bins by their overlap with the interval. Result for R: -0.21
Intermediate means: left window 16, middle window 24.7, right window 26.2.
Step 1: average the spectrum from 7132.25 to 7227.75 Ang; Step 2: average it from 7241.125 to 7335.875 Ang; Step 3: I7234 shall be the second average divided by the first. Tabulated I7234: 1.26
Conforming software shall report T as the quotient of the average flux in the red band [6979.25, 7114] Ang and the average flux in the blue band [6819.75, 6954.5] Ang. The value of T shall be 1.4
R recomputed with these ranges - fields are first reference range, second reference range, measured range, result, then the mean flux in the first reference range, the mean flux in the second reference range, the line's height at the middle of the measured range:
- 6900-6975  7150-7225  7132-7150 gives 0.16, 19.5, 22.2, 21.7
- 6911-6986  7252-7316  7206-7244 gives 0.11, 20.2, 27.4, 26.1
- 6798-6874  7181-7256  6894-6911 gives 0.03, 15.7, 23.7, 17.1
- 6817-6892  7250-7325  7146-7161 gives 0.20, 15.8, 27.4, 23.8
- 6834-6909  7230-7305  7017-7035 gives -0.19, 15.9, 26.5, 20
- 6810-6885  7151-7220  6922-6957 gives -0.15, 15.8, 22.1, 17.5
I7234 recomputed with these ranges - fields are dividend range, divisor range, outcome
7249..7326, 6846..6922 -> 1.71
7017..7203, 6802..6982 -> 1.28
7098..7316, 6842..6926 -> 1.47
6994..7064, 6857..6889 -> 1.55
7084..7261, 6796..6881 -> 1.41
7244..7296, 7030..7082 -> 1.07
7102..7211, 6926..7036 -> 0.98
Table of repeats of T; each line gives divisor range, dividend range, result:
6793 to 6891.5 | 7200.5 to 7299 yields 1.59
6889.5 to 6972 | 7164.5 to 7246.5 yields 1.21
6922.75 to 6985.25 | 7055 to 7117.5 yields 1.09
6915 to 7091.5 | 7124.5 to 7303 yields 1.05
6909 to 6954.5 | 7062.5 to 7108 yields 1.18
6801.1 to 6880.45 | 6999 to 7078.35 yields 1.53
